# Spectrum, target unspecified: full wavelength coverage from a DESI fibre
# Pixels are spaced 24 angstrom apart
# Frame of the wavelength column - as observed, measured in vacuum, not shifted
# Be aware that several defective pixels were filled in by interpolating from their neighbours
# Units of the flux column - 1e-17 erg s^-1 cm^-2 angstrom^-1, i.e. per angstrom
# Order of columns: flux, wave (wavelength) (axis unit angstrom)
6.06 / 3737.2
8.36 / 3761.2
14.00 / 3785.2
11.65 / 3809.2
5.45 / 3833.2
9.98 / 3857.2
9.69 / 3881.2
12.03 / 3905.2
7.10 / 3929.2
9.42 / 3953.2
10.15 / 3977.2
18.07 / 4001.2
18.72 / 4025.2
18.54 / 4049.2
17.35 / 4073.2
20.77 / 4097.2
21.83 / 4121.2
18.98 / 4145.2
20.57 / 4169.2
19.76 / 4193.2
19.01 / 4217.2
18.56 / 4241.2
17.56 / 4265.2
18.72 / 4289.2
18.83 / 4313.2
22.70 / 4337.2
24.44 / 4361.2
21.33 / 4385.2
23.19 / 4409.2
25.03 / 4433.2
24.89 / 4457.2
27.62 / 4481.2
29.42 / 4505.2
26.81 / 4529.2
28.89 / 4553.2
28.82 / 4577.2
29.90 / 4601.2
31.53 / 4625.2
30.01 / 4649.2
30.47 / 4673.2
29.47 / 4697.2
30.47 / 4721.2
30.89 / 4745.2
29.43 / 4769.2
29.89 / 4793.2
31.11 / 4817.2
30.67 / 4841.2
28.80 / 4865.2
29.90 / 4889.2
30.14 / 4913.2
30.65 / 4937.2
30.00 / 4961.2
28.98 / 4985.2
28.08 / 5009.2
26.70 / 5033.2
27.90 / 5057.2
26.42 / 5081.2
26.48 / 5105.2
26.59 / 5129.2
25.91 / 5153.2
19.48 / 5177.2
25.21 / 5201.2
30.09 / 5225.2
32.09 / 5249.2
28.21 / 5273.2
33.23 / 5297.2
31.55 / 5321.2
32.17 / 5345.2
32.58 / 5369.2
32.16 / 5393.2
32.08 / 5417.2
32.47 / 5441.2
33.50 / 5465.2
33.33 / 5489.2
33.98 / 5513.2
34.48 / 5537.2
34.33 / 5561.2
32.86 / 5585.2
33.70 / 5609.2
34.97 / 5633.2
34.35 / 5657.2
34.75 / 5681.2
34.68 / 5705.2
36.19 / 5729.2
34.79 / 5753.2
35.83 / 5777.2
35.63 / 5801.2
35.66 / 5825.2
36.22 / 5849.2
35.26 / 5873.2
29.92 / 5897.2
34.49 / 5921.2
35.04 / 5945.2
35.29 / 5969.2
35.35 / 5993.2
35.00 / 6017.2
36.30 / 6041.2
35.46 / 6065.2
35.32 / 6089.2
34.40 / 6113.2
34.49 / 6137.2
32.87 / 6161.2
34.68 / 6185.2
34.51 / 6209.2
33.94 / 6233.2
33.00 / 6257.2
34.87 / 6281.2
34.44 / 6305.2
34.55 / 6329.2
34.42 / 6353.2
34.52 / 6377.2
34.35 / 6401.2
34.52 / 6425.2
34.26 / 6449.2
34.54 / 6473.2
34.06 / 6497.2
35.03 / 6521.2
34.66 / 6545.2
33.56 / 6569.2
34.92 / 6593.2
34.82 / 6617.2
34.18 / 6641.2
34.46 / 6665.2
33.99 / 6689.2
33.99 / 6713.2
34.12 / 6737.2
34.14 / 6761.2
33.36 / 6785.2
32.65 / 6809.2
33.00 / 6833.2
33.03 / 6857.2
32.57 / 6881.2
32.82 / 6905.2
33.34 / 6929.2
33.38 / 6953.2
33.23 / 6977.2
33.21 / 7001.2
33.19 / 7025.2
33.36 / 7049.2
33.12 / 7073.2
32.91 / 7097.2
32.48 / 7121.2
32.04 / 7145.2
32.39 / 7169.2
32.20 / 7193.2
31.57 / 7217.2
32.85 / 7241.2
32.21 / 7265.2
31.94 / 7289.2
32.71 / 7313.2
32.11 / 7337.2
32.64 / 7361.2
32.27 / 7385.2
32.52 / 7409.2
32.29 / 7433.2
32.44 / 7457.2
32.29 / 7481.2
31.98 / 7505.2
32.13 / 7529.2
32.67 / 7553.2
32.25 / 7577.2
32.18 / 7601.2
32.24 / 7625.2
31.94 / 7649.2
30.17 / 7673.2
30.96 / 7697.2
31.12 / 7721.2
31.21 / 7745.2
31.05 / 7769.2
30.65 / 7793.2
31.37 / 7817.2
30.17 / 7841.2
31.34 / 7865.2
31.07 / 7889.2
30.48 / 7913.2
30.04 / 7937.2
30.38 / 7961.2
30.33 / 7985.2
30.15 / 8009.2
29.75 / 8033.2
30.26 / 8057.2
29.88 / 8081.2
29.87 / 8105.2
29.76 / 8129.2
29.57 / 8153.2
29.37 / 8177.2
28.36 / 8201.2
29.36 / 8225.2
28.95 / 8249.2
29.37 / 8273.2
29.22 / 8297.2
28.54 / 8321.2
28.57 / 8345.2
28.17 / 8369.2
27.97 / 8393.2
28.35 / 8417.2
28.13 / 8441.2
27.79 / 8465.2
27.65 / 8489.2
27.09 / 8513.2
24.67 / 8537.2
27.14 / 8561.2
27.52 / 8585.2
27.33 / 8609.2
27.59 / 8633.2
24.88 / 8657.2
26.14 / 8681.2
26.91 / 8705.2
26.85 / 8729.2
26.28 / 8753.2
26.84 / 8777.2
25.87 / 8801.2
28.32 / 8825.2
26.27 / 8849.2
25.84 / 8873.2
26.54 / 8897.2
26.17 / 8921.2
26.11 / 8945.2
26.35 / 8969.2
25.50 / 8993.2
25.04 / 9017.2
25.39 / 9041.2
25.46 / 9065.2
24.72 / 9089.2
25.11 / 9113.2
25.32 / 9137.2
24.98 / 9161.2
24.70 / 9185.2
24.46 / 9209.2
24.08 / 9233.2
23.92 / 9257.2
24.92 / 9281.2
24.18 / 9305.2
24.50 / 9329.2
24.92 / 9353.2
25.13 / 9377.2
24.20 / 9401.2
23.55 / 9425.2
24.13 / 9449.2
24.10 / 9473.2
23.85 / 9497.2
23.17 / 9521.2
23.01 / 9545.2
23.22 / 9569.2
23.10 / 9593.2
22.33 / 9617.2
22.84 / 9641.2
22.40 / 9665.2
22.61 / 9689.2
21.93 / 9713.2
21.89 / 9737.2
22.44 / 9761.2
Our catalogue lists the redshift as 0.00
